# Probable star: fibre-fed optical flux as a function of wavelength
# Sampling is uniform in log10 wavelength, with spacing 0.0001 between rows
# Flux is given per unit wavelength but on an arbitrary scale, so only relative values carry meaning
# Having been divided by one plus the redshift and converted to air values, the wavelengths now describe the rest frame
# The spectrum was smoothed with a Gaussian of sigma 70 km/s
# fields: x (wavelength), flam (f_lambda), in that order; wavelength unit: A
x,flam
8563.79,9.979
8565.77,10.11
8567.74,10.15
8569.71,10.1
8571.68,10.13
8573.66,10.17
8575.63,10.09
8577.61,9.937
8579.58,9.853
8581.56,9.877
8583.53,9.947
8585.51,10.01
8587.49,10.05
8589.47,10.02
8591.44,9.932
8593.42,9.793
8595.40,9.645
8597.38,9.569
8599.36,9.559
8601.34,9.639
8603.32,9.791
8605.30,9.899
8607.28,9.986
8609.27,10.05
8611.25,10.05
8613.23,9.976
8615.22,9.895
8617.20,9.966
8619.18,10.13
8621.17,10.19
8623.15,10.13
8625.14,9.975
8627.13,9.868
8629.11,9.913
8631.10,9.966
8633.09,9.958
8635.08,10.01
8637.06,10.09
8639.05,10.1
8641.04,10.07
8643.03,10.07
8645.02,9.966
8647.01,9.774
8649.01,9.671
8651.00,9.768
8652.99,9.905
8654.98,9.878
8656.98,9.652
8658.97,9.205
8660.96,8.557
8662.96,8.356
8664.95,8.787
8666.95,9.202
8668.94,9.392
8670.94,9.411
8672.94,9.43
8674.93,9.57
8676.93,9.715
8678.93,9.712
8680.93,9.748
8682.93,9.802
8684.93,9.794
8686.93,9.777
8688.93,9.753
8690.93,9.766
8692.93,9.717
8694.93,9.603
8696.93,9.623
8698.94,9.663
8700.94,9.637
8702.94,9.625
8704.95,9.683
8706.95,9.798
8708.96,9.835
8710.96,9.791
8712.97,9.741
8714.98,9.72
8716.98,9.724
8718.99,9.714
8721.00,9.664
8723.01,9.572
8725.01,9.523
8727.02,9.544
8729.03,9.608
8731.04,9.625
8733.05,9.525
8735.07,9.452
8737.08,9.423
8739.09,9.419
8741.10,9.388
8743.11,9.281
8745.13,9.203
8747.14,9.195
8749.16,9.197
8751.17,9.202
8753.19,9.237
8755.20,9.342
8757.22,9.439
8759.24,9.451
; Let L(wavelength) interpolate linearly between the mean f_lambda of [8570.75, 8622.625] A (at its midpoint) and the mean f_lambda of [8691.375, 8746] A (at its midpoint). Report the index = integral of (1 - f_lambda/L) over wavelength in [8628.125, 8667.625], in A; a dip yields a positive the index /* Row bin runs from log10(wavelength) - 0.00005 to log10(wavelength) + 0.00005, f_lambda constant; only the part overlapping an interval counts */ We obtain 0.58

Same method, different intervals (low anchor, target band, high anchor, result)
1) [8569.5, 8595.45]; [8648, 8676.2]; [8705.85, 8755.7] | 1.1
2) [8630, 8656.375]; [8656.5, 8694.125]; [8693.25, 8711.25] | 1.4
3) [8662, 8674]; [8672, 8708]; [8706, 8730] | -1.3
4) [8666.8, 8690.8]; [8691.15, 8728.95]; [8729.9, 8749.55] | -0.7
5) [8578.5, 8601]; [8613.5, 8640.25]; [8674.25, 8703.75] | -0.6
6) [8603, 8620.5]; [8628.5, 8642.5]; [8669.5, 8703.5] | -0.2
